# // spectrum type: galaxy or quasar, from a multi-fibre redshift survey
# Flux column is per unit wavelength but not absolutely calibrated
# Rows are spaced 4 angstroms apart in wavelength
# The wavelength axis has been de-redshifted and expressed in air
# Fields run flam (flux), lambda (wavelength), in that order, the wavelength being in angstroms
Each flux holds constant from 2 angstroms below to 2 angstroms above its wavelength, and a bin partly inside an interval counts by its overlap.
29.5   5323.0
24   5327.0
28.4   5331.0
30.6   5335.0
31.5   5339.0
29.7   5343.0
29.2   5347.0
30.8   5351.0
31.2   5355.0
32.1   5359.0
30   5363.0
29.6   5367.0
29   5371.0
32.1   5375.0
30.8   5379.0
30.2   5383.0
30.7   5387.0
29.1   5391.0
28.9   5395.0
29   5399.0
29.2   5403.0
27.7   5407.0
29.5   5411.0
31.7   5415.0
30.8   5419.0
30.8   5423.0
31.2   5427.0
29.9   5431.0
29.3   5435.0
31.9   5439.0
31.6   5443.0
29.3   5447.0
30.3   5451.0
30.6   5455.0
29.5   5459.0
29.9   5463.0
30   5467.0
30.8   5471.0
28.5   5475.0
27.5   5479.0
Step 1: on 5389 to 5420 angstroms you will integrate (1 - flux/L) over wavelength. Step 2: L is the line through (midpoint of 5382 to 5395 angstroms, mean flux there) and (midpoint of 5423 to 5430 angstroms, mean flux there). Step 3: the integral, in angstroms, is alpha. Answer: 0.9 angstroms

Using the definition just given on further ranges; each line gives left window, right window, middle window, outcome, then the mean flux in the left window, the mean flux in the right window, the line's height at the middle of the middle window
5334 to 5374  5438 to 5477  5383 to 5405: 0.6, 30.4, 30.2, 30.3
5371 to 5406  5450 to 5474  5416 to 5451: -0.7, 29.9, 30.1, 30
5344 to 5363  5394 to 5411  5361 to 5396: -0.4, 30.7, 28.8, 29.7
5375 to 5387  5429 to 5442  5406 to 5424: 0.2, 30.8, 30.5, 30.6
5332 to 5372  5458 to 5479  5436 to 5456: -0.7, 30.4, 29.5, 29.7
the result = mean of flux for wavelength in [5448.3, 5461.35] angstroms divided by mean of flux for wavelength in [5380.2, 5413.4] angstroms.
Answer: 1.02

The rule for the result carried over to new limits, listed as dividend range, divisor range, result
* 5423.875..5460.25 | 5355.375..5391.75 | 1.00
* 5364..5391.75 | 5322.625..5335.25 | 1.10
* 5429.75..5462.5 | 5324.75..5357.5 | 1.03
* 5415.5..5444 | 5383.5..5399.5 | 1.04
